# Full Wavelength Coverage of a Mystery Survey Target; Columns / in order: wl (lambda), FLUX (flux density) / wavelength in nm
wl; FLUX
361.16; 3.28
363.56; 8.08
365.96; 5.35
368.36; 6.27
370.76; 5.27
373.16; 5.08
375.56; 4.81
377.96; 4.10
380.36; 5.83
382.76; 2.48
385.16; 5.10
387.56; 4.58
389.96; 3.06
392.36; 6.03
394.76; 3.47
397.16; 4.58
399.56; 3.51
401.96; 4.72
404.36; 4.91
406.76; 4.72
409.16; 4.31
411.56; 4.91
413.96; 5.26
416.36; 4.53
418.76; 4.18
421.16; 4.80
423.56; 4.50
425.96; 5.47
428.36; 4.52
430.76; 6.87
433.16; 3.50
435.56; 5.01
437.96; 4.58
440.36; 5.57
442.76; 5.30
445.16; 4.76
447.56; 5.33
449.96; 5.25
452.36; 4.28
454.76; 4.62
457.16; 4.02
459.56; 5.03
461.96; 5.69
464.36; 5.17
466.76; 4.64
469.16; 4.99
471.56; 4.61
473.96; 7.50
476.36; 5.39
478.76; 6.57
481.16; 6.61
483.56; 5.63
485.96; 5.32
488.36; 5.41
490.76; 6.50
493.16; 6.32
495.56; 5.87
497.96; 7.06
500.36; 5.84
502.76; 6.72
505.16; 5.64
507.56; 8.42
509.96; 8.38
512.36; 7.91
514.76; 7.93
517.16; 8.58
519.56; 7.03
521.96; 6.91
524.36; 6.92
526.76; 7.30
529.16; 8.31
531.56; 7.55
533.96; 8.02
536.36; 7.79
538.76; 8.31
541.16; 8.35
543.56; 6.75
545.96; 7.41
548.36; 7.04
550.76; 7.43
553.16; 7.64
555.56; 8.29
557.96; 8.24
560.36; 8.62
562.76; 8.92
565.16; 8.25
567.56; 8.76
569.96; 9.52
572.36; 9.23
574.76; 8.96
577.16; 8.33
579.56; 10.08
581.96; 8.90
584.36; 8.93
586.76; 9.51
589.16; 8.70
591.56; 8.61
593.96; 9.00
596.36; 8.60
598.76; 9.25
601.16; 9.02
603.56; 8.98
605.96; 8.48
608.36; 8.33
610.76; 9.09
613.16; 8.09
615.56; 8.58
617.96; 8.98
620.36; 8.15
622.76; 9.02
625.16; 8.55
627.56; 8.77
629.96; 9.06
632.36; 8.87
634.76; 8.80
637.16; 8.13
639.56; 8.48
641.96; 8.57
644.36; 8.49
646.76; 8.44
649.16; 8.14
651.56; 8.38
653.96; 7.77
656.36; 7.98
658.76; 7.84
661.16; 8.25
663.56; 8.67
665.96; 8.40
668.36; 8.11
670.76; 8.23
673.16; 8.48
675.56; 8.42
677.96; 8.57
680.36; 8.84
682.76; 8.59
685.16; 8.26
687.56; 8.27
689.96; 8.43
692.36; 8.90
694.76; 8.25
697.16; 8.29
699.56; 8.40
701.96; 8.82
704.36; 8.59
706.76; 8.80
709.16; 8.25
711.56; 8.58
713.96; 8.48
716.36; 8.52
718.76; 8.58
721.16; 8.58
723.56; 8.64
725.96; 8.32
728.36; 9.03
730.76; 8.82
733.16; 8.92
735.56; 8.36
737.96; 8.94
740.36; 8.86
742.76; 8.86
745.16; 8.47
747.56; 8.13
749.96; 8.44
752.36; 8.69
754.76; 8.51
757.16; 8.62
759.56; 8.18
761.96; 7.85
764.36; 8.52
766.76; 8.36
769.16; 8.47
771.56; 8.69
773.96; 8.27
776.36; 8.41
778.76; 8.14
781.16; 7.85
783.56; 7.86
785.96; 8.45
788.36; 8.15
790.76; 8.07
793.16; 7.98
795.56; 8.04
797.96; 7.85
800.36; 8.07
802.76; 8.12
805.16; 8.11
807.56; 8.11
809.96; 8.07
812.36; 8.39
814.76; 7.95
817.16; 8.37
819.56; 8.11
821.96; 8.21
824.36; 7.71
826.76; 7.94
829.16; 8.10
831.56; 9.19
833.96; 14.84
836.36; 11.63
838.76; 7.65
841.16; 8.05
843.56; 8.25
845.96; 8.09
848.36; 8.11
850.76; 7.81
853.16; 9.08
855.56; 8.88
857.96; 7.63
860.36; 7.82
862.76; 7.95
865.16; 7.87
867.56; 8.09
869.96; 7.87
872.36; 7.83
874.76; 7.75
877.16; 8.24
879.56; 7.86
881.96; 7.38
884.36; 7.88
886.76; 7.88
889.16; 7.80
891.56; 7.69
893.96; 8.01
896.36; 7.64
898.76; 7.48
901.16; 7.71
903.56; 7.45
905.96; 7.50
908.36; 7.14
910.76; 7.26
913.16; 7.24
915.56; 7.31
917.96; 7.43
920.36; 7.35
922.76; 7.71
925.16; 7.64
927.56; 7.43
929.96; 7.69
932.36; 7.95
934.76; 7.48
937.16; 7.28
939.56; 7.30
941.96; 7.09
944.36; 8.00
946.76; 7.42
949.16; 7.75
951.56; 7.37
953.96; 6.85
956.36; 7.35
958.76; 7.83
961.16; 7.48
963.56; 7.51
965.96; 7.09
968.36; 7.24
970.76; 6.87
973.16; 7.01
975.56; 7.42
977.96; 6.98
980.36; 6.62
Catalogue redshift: 0.270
